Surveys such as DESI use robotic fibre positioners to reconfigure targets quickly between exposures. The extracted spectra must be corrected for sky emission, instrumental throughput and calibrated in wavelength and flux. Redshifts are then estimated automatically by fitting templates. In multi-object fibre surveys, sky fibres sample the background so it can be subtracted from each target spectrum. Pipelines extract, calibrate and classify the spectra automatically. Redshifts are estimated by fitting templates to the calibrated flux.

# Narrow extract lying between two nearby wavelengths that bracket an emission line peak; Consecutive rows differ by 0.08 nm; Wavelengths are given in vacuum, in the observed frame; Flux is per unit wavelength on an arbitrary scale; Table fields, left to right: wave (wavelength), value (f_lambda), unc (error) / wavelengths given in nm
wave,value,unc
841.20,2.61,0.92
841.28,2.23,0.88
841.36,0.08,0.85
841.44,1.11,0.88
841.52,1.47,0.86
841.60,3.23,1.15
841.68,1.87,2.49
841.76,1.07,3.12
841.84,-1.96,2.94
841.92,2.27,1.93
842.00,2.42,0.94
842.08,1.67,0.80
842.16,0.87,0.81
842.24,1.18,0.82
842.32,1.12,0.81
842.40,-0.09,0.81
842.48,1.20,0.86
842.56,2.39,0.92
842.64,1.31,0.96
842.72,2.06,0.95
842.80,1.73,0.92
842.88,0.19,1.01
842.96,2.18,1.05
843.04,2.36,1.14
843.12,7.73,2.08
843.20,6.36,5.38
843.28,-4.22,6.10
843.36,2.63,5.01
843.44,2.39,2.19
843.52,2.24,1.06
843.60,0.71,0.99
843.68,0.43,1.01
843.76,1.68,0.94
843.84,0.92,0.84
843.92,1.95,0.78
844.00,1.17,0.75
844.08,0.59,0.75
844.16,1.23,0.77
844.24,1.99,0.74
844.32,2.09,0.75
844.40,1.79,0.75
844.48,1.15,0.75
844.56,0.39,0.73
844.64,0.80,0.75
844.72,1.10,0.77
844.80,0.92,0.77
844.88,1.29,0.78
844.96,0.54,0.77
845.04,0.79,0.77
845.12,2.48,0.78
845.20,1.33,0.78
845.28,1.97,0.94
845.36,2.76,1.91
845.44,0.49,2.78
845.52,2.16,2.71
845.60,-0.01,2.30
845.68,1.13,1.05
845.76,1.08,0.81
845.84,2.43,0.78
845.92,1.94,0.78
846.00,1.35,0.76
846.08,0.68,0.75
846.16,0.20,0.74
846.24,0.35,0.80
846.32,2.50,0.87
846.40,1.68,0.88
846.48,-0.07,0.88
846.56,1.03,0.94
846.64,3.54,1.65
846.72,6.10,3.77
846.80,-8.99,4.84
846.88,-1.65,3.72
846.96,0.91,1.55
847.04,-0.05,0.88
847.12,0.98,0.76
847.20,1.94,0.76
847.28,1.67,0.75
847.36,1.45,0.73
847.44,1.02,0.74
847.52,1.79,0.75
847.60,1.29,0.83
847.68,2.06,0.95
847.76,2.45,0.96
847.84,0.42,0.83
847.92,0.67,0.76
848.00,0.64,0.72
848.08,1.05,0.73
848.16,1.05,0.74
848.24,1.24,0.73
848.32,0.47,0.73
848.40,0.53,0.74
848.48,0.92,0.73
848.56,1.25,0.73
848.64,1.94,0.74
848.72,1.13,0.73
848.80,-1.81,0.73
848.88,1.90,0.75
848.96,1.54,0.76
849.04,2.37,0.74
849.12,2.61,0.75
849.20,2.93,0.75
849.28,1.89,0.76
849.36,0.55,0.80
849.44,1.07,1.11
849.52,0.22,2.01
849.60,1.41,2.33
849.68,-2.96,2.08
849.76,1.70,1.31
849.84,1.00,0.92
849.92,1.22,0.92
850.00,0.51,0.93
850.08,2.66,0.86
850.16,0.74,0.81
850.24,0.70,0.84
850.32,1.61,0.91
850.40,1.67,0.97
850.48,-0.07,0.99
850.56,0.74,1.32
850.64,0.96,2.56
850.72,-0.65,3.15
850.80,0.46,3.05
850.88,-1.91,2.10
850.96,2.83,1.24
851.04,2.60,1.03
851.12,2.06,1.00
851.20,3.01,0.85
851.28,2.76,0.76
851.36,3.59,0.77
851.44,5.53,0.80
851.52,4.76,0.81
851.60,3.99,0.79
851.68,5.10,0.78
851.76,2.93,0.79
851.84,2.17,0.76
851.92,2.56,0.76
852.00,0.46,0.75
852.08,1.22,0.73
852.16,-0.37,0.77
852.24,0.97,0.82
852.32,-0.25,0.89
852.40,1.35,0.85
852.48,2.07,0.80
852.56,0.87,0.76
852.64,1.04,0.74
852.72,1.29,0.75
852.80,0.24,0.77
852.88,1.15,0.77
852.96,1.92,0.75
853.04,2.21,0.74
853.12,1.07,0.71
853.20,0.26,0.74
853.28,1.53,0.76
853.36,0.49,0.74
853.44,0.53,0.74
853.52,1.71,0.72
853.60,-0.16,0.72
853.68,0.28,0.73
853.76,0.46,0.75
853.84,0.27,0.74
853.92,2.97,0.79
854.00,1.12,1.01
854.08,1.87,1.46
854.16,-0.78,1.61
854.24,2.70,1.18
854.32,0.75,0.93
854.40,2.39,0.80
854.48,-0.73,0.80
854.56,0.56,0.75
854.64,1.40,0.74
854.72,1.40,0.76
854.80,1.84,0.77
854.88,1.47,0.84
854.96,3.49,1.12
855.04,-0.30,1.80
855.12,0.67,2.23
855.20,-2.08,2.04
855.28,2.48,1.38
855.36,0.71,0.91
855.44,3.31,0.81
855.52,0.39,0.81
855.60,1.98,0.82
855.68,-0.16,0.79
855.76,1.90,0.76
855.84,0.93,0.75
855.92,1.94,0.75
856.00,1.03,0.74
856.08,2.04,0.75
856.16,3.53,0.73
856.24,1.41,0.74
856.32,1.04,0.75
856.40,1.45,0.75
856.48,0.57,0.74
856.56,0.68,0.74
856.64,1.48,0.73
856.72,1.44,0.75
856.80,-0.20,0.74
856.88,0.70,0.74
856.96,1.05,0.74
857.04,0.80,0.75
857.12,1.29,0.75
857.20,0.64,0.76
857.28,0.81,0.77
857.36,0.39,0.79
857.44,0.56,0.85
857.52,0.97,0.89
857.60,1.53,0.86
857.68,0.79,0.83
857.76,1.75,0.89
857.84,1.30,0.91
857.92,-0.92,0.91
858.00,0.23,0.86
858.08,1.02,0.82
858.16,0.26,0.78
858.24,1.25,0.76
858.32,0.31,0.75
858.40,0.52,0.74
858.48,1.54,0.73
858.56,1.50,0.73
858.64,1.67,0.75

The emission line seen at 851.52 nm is Hgamma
